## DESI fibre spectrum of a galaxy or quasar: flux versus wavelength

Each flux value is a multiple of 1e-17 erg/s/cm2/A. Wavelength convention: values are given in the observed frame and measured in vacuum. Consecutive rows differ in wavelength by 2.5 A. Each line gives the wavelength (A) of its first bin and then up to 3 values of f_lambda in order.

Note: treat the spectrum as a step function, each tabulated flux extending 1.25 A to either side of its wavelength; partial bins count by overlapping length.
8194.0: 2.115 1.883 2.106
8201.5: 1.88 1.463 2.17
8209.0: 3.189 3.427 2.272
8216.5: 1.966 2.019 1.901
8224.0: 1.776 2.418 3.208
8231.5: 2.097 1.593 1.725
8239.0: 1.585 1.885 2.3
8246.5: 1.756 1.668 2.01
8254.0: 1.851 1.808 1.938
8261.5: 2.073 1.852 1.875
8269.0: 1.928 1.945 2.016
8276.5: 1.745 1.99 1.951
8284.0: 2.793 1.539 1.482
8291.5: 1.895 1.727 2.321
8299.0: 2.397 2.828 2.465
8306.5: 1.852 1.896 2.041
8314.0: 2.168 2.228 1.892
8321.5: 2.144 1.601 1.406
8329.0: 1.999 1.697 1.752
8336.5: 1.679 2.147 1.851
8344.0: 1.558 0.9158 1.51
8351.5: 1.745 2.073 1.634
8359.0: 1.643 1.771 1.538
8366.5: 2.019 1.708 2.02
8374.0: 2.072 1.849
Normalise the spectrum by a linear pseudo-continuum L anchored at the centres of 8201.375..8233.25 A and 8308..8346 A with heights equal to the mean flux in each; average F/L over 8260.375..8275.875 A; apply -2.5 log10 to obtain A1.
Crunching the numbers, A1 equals 0.081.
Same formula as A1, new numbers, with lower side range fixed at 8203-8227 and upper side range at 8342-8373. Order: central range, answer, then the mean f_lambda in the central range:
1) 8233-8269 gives 0.142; 1.86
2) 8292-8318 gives -0.151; 2.18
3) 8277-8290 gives 0.021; 1.95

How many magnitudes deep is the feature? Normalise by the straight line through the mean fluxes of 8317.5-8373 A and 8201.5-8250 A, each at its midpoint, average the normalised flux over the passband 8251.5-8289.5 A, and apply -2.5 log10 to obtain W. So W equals 0.03 mag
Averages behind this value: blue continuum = 2.12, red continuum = 1.74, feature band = 1.93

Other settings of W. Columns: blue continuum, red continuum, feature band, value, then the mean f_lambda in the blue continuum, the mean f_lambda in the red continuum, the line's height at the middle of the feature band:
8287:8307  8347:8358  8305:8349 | 0.04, 2.11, 1.68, 1.88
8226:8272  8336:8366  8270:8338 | -0.10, 1.97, 1.68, 1.81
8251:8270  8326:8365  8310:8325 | -0.15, 1.91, 1.69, 1.76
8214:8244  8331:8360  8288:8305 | -0.18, 2.04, 1.68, 1.83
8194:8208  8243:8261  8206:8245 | -0.15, 1.94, 1.91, 1.92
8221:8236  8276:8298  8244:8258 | 0.12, 2.16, 1.95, 2.08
